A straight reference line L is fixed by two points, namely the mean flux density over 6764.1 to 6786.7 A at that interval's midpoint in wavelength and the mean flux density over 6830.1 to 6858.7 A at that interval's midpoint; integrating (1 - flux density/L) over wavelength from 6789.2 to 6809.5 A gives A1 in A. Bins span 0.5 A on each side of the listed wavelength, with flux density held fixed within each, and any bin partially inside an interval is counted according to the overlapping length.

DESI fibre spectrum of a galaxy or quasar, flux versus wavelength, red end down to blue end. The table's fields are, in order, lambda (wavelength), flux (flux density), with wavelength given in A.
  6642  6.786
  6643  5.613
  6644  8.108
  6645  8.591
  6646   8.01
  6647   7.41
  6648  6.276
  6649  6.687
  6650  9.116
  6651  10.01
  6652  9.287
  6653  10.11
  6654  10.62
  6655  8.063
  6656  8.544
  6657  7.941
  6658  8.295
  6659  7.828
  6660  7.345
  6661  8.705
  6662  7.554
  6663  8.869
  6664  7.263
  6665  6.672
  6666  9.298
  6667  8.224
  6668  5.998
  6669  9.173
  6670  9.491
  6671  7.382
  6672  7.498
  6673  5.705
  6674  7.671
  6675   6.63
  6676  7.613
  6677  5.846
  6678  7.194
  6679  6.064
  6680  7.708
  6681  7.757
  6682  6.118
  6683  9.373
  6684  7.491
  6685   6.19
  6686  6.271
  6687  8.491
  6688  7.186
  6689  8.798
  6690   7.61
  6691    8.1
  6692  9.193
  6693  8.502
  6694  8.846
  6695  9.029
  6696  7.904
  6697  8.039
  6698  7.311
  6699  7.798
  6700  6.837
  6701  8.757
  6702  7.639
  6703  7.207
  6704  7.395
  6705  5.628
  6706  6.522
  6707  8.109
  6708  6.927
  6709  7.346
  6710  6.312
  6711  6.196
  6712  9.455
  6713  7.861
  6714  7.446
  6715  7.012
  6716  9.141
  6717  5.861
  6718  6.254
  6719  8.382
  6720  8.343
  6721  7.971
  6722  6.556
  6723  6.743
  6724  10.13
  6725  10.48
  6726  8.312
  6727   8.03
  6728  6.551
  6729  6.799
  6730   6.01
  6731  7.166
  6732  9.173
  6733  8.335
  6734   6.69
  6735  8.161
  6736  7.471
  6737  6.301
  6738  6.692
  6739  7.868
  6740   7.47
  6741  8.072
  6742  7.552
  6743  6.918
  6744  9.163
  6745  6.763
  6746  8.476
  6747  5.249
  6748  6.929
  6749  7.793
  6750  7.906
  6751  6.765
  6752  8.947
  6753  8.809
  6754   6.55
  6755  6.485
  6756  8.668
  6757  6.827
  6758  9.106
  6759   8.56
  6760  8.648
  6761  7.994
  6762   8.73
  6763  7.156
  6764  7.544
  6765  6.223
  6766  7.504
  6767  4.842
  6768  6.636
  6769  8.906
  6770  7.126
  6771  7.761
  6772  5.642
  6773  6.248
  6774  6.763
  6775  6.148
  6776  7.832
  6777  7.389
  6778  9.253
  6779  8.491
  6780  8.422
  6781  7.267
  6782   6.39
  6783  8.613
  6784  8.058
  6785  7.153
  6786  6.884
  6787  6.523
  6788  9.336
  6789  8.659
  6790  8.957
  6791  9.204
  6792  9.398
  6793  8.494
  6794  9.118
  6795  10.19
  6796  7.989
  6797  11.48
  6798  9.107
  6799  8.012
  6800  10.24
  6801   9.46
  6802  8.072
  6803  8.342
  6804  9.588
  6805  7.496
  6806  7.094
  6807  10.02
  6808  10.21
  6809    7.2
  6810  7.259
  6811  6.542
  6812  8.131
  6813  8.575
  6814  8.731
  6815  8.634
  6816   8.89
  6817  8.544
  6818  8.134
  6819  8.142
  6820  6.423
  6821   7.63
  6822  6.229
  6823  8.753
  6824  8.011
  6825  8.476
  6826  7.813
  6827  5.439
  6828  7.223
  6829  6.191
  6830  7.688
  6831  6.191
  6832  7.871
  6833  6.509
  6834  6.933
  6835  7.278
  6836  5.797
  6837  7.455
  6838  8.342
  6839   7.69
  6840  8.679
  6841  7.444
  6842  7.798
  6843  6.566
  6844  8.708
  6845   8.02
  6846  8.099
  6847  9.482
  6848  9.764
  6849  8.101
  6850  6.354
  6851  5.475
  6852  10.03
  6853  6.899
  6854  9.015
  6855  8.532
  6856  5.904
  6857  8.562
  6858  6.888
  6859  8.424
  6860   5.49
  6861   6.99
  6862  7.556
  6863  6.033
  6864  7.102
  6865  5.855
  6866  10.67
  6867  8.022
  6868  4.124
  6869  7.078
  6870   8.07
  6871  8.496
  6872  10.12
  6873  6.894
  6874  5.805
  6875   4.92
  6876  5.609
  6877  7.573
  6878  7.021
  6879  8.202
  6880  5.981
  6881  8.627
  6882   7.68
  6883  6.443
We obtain -4.4 A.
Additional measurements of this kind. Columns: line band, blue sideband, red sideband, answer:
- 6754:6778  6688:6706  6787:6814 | 3.1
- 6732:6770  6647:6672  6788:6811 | 4.8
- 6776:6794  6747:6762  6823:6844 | -1.3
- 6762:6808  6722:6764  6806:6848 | -1.9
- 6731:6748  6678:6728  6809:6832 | 0.4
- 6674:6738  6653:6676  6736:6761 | 2.0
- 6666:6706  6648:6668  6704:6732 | 1.7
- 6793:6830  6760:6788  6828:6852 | -3.9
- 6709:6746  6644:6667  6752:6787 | 0.8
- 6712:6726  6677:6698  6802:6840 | -0.4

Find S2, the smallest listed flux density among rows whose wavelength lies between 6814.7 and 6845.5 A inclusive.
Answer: 5.439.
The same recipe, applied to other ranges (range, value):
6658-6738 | 5.628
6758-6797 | 4.842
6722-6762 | 5.249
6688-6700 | 6.837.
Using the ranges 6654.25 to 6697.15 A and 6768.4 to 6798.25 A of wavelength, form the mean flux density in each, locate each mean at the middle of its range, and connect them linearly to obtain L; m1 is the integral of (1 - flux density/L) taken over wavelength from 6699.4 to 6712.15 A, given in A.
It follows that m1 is 1.1 A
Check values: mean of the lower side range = 7.77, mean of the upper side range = 8.08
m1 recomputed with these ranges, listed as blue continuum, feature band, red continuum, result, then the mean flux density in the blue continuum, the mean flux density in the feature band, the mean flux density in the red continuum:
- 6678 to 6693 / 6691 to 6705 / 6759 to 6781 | -0.68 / 7.61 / 7.95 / 7.42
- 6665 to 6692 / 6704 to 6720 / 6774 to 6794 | 0.84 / 7.51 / 7.27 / 8.02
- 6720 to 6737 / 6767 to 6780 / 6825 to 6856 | 0.65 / 7.76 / 7.29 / 7.57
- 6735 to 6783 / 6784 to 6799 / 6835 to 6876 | -2.44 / 7.47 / 8.7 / 7.5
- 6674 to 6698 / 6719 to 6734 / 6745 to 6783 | -0.64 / 7.64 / 7.88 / 7.47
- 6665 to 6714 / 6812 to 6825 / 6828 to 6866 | -0.99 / 7.57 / 8.08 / 7.49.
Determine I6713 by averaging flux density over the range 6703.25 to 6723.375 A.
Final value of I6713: 7.28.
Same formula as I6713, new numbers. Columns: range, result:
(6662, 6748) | 7.57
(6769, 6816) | 8.22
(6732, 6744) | 7.56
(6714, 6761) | 7.66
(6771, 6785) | 7.43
